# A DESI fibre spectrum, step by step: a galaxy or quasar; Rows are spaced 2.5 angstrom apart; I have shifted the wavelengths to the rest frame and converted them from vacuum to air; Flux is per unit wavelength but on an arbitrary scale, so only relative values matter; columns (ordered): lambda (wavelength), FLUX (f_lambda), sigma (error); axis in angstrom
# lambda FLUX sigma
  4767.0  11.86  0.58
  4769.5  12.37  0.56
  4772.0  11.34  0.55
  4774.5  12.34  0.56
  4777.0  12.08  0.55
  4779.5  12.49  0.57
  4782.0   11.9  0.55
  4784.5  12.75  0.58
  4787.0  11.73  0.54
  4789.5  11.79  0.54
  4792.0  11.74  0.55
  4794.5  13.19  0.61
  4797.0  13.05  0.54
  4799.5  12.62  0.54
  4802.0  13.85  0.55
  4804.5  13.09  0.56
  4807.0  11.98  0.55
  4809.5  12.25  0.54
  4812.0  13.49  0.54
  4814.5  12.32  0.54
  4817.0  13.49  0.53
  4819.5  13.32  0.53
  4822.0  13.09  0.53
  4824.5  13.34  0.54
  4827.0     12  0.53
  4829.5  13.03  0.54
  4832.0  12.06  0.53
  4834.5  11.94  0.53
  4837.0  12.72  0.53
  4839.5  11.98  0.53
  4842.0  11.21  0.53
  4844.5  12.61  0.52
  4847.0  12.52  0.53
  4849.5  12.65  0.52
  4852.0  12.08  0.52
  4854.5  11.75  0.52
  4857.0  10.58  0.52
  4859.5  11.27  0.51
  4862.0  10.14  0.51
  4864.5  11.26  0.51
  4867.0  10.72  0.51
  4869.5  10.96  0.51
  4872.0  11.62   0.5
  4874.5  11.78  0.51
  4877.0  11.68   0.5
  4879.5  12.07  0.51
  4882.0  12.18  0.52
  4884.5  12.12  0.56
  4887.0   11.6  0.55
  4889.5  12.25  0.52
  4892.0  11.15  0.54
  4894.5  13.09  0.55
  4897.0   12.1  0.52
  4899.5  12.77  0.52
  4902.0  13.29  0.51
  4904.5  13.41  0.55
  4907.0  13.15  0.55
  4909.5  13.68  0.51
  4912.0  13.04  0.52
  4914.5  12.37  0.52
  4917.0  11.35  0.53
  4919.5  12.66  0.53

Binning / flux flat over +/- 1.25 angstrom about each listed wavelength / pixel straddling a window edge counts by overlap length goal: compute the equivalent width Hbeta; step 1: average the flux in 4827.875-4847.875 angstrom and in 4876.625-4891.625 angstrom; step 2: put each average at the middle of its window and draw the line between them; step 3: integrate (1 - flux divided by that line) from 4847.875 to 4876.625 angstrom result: 1.7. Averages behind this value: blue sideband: 12.2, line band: 11.4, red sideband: 12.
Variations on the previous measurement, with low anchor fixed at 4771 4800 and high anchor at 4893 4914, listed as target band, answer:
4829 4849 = 0.6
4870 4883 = 1.0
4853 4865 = 1.6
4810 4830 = -0.8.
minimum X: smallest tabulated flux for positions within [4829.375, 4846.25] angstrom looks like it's 11.21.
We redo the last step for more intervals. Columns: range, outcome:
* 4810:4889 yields 10.14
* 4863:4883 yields 10.72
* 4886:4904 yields 11.15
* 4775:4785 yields 11.9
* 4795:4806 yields 12.62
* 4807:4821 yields 11.98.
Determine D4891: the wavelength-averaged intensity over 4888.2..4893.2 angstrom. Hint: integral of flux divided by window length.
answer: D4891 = 11.7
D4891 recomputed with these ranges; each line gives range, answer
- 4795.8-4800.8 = 12.8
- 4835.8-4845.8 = 12.1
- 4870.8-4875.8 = 11.7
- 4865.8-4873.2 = 11.1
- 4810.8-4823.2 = 13.1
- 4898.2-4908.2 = 13.1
